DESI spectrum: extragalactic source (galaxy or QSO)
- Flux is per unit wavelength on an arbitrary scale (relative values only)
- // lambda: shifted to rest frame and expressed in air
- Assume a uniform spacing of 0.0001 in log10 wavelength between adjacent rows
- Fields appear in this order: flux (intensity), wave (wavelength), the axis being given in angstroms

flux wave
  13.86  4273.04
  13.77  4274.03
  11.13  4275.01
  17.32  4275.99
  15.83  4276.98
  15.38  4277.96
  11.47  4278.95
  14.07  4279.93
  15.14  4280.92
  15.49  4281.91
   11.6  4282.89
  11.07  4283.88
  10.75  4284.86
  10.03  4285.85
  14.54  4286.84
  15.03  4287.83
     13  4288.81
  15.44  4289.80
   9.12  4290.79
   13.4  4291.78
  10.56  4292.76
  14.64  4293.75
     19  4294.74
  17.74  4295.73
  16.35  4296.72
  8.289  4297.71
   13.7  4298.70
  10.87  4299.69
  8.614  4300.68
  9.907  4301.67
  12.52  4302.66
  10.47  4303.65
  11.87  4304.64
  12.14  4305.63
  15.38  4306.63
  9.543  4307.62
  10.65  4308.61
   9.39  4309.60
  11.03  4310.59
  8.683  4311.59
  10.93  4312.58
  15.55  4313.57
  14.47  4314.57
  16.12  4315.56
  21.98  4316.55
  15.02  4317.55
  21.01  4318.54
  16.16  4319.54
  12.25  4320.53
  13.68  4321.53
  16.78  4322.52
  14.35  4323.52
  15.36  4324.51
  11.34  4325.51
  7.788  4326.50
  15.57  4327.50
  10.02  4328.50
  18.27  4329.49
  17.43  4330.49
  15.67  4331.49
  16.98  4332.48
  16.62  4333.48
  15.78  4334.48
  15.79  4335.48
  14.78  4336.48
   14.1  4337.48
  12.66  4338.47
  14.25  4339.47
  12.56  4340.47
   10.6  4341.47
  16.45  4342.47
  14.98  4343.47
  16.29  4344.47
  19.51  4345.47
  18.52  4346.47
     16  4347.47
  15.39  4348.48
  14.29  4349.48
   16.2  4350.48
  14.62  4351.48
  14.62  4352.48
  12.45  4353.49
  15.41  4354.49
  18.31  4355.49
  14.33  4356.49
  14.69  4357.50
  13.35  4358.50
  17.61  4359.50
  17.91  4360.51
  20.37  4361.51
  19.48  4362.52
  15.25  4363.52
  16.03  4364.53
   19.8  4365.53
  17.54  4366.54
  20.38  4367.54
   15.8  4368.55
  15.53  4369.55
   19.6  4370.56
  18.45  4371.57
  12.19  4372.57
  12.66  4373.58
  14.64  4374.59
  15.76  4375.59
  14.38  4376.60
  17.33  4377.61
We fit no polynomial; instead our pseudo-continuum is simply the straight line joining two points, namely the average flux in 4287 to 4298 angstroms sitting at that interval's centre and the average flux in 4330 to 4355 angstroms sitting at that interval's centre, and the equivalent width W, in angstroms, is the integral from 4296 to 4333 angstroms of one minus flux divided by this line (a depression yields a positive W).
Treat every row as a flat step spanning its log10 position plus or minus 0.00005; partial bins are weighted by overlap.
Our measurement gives 2.9 angstroms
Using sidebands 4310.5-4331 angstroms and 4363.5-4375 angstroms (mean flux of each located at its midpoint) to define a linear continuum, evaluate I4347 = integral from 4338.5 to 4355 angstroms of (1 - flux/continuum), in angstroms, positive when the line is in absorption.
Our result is 0.6 angstroms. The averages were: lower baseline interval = 14.5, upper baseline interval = 16.5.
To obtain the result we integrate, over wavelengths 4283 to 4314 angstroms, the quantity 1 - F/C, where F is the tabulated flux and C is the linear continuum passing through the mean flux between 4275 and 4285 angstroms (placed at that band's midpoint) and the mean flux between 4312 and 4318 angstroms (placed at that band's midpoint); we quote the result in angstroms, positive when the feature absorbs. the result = 5.18 angstroms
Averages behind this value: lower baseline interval 13.8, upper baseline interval 15.6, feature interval 12.2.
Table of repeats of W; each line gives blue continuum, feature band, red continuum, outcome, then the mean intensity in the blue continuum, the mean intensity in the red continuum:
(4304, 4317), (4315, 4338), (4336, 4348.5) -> -2.3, 12.8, 15.1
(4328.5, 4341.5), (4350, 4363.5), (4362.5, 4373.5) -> 0.2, 15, 17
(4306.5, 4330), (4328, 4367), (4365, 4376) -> -1.0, 13.8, 16.6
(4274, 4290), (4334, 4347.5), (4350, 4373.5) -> 0.5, 13.6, 16.5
